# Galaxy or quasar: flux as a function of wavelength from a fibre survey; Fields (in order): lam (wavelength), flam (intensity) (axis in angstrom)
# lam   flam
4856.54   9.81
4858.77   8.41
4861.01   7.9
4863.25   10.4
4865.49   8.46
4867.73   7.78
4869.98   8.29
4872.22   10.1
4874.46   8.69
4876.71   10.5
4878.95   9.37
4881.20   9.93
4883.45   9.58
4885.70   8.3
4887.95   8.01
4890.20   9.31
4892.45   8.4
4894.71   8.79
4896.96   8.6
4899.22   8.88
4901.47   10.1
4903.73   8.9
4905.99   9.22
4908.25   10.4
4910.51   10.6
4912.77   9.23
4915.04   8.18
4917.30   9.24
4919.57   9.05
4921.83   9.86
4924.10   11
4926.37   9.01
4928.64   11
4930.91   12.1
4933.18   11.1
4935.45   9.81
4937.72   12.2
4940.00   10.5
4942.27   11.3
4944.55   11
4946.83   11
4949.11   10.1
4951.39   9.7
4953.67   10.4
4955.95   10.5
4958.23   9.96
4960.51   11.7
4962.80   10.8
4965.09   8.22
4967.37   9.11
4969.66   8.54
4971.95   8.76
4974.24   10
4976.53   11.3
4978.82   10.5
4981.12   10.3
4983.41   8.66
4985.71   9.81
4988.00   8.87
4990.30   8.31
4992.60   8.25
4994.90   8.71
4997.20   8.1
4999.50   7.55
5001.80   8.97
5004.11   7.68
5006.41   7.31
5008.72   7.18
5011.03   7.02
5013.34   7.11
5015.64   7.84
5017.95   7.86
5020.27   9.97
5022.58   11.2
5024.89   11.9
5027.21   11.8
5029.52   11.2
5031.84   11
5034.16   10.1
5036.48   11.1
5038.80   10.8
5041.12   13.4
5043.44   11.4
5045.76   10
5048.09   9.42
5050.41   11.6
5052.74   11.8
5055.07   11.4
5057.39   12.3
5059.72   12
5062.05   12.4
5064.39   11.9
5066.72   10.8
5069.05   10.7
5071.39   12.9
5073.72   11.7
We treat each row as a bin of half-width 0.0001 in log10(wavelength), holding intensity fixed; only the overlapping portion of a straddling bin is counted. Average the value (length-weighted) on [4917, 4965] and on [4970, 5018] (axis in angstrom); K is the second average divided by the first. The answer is 0.82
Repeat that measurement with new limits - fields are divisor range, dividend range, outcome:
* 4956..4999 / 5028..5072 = 1.20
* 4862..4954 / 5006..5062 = 1.07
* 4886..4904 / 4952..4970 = 1.13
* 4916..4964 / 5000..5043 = 0.92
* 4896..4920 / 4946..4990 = 1.06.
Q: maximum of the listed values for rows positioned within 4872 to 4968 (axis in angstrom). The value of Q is 12.2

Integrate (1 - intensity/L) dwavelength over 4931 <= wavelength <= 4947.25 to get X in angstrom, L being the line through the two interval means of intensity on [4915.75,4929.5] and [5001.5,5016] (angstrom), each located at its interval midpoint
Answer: -3.0 angstrom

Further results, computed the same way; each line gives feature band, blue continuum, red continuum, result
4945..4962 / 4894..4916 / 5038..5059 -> -0.9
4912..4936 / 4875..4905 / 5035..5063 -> -0.9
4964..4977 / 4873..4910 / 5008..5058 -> 0.8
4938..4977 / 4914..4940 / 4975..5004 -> -2.1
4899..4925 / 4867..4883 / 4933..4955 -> 1.2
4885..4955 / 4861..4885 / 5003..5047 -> -3.4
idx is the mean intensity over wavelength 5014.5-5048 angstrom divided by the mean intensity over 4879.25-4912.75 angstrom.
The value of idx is 1.15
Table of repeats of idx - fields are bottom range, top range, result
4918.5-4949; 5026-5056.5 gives 1.05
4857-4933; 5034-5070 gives 1.21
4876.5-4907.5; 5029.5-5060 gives 1.23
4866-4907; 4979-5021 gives 0.92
